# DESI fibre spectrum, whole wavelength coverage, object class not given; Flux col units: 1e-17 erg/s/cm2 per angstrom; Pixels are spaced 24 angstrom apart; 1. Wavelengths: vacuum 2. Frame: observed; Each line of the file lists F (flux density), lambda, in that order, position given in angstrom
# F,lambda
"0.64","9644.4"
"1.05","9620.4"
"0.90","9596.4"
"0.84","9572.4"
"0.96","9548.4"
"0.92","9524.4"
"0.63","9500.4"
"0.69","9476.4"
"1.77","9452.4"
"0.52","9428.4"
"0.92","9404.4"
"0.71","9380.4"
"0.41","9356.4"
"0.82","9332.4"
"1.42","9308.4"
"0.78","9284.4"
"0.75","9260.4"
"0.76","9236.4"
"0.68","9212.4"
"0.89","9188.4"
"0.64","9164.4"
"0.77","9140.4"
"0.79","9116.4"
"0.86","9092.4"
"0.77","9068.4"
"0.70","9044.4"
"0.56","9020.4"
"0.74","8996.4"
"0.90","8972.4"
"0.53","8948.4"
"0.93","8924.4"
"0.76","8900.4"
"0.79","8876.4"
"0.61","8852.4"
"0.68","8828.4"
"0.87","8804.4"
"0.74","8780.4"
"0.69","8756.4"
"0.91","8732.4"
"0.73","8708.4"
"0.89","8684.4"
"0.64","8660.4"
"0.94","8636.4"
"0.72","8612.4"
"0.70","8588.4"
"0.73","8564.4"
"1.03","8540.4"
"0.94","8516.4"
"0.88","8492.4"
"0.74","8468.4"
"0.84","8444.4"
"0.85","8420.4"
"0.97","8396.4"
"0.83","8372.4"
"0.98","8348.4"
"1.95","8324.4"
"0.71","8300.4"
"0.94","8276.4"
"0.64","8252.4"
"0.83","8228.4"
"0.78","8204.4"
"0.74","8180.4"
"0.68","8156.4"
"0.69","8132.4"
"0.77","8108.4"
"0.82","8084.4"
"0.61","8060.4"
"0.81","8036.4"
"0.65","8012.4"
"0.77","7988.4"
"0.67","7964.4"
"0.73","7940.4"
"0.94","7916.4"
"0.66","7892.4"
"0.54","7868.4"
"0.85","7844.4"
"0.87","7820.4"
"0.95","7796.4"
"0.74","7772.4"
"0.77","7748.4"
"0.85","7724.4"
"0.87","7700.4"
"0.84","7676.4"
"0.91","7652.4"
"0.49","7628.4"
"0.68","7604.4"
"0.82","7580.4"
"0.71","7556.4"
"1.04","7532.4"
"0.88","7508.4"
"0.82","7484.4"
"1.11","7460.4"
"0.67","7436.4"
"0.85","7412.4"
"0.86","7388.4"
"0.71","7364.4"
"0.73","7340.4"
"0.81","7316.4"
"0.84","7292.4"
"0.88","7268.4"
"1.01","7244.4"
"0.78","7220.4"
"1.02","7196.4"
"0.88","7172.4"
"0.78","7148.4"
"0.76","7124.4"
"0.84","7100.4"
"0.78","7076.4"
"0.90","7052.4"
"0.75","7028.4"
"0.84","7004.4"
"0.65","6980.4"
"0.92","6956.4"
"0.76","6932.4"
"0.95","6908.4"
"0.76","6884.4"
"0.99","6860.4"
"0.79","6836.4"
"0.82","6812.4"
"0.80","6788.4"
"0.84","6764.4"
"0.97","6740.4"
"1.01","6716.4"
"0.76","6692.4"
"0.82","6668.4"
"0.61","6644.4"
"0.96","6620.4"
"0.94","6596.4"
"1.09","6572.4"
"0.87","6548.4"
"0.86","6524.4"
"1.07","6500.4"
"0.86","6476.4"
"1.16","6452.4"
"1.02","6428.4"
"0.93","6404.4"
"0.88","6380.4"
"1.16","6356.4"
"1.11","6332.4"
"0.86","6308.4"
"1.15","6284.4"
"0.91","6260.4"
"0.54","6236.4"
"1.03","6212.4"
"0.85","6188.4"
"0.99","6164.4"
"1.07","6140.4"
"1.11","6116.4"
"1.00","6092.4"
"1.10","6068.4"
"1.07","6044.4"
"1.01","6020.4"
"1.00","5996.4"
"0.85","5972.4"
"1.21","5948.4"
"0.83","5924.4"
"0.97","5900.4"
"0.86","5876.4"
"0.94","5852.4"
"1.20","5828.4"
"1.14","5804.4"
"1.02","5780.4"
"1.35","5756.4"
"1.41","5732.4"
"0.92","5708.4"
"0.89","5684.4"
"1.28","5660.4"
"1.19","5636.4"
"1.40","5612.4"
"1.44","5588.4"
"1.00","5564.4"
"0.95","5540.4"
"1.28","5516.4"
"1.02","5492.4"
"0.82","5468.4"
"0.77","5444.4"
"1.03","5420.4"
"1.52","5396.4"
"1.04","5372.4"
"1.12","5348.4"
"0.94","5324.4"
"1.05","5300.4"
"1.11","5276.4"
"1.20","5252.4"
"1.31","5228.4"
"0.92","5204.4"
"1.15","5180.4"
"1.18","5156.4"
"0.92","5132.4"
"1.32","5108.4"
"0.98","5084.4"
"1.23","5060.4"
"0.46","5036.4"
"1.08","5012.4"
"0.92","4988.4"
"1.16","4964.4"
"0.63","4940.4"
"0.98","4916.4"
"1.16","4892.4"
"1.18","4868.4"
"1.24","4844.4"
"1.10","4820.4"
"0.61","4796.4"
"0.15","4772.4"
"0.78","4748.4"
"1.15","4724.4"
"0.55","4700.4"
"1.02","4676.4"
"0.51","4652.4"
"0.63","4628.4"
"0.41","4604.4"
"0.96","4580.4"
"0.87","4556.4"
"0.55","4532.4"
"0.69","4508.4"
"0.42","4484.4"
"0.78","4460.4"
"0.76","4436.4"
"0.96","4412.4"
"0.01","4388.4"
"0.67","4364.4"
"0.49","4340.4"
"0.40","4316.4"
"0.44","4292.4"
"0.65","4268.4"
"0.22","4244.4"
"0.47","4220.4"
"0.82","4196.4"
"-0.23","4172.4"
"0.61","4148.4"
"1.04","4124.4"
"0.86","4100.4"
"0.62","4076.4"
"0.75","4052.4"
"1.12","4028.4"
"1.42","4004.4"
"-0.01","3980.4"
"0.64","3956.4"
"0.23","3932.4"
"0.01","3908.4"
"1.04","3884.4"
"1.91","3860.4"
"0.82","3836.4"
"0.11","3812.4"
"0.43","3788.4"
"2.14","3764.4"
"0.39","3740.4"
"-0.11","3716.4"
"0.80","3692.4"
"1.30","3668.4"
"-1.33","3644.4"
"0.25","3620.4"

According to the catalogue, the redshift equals 0.27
